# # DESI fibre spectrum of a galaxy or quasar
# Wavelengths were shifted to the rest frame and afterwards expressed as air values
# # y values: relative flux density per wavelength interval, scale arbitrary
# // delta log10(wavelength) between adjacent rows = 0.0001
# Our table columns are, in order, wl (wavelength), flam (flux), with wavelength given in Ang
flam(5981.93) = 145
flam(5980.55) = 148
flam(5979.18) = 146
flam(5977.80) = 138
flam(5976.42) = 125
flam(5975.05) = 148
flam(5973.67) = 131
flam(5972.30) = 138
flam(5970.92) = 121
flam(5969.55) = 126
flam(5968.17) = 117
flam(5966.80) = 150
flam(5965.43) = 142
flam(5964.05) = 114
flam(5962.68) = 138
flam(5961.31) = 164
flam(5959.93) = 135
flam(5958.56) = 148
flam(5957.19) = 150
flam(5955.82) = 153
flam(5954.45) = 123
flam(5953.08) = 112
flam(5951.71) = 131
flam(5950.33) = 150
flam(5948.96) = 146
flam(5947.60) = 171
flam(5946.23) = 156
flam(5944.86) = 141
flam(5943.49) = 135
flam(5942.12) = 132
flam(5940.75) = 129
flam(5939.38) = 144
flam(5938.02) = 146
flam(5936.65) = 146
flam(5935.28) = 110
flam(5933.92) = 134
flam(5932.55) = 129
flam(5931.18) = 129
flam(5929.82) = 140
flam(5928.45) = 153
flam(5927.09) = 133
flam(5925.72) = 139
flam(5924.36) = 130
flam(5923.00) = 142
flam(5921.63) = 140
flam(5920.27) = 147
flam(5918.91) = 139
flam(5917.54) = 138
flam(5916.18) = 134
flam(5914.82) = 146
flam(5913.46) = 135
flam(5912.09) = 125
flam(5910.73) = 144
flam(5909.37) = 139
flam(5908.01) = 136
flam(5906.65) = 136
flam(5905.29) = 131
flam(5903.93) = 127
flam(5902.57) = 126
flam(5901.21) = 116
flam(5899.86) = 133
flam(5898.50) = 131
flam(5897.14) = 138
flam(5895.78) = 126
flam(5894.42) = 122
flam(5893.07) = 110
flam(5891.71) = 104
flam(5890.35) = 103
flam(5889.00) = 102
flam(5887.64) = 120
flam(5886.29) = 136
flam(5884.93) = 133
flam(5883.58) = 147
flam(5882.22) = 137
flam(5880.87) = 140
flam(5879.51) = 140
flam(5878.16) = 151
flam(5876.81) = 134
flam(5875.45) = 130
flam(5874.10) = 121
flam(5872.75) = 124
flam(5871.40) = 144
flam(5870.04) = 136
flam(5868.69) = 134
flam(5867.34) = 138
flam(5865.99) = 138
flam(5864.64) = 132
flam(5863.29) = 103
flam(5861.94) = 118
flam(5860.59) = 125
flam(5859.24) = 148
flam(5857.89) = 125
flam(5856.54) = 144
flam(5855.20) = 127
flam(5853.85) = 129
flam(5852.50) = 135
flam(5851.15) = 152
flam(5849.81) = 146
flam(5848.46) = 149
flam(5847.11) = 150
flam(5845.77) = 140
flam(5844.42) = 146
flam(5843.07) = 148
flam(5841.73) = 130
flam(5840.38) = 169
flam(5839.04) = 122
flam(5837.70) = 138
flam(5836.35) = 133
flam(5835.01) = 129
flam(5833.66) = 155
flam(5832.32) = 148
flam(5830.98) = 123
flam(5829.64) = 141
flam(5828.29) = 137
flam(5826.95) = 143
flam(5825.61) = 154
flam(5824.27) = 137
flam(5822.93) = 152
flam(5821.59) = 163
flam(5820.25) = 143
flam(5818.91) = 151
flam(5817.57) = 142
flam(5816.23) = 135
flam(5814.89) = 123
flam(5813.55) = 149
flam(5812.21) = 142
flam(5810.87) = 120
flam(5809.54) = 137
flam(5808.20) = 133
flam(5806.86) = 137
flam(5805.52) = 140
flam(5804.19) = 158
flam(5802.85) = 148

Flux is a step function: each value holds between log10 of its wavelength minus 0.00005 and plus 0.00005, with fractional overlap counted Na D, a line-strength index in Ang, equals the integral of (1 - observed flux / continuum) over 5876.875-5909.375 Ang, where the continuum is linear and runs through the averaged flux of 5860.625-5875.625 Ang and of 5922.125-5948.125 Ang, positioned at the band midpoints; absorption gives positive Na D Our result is 1.0 Ang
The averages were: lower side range 129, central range 128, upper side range 139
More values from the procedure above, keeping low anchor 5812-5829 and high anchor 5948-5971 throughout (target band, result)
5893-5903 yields 1.01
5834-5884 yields 1.93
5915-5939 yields 0.28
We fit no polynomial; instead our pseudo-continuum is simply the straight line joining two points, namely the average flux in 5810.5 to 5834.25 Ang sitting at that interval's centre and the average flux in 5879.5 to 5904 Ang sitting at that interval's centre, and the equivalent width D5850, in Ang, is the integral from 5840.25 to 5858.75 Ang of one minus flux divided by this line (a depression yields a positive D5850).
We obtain -0.8 Ang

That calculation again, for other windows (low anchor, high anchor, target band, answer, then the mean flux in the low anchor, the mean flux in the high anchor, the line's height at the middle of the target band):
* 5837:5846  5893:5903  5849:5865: 0.6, 142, 126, 138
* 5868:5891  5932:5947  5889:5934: 0.9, 131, 137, 134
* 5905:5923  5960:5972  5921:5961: -0.9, 138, 134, 136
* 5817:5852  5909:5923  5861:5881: 1.4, 144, 139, 142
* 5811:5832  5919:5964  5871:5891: 1.4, 142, 140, 141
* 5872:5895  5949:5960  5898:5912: -0.1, 127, 138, 130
